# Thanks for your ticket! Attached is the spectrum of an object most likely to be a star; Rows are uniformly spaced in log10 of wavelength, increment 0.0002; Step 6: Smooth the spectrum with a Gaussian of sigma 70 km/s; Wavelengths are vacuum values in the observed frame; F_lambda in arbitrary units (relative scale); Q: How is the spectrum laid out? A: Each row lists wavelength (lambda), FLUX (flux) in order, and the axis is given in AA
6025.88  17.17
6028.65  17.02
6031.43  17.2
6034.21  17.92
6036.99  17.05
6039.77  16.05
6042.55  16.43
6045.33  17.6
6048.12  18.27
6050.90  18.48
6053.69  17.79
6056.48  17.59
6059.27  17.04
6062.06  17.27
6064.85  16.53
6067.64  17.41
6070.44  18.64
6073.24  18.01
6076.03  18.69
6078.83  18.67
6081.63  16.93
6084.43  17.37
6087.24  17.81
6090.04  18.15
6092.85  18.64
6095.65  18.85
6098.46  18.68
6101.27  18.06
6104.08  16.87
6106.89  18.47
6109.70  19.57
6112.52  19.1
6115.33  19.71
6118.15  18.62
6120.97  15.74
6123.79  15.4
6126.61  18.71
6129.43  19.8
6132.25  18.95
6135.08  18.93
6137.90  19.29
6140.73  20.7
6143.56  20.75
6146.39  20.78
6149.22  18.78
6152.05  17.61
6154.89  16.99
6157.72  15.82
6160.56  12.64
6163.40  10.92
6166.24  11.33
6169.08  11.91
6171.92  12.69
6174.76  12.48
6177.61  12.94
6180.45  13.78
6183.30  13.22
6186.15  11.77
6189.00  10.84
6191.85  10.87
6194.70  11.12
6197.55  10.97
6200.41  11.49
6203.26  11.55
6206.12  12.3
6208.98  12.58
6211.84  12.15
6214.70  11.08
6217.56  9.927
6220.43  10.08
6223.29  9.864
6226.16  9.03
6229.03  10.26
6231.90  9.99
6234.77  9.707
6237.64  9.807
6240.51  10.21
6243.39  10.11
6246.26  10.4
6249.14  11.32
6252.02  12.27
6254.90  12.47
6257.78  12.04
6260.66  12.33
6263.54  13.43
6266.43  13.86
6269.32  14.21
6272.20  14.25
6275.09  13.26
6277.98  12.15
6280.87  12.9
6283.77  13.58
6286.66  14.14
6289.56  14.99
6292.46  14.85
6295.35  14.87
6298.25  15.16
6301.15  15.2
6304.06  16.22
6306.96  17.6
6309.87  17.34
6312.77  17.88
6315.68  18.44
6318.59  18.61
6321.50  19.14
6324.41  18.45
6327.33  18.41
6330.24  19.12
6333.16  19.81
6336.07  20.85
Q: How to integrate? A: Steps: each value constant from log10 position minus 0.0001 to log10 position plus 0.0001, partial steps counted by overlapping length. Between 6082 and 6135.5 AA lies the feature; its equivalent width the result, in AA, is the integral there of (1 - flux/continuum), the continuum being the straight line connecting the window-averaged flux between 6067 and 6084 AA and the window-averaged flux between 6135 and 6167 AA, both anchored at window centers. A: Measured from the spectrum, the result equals -1.9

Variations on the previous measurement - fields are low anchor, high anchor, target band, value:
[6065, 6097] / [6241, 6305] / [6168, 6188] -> 3.8 AA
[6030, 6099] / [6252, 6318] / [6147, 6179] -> 4.2 AA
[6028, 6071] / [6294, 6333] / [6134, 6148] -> -2.2 AA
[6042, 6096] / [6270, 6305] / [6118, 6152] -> -4.3 AA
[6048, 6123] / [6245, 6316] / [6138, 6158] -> -2.6 AA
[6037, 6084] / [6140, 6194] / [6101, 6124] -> -2.9 AA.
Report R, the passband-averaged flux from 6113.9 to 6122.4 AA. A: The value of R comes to 18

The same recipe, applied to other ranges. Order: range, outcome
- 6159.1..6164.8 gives 11.8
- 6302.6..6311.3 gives 17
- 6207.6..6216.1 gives 11.9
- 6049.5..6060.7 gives 17.7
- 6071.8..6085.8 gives 17.9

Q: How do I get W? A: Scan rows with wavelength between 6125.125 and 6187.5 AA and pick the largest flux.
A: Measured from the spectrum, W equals 20.78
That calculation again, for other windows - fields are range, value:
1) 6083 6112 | 19.57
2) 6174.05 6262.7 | 13.78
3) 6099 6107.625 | 18.47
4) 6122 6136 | 19.8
